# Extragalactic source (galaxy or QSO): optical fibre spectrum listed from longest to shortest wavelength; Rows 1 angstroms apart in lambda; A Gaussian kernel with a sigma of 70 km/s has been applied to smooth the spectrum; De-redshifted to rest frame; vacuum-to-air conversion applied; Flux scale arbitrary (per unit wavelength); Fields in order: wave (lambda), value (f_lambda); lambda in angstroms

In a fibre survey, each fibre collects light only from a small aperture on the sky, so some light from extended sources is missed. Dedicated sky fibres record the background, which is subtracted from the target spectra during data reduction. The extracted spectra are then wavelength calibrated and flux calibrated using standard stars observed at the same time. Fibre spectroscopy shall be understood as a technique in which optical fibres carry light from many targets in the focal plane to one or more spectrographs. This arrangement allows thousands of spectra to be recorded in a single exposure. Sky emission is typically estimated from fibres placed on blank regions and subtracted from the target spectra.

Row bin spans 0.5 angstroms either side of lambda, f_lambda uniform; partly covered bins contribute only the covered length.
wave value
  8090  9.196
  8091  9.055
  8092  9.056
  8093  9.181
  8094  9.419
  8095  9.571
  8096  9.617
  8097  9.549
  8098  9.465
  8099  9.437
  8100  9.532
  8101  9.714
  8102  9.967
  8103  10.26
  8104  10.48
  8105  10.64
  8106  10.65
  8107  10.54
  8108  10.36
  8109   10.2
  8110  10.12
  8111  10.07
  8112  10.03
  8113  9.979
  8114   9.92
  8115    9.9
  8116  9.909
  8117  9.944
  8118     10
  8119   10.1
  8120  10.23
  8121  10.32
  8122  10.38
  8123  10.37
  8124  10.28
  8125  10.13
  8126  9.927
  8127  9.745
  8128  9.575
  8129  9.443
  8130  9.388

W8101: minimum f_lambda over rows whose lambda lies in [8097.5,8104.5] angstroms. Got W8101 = 9.437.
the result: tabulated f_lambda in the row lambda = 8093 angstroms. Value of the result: 9.181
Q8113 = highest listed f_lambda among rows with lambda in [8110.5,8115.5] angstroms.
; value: 10.07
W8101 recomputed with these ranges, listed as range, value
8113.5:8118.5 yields 9.9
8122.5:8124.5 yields 10.28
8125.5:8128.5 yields 9.575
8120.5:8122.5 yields 10.32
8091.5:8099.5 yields 9.056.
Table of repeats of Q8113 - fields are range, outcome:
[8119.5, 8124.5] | 10.38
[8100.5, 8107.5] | 10.65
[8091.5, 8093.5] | 9.181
